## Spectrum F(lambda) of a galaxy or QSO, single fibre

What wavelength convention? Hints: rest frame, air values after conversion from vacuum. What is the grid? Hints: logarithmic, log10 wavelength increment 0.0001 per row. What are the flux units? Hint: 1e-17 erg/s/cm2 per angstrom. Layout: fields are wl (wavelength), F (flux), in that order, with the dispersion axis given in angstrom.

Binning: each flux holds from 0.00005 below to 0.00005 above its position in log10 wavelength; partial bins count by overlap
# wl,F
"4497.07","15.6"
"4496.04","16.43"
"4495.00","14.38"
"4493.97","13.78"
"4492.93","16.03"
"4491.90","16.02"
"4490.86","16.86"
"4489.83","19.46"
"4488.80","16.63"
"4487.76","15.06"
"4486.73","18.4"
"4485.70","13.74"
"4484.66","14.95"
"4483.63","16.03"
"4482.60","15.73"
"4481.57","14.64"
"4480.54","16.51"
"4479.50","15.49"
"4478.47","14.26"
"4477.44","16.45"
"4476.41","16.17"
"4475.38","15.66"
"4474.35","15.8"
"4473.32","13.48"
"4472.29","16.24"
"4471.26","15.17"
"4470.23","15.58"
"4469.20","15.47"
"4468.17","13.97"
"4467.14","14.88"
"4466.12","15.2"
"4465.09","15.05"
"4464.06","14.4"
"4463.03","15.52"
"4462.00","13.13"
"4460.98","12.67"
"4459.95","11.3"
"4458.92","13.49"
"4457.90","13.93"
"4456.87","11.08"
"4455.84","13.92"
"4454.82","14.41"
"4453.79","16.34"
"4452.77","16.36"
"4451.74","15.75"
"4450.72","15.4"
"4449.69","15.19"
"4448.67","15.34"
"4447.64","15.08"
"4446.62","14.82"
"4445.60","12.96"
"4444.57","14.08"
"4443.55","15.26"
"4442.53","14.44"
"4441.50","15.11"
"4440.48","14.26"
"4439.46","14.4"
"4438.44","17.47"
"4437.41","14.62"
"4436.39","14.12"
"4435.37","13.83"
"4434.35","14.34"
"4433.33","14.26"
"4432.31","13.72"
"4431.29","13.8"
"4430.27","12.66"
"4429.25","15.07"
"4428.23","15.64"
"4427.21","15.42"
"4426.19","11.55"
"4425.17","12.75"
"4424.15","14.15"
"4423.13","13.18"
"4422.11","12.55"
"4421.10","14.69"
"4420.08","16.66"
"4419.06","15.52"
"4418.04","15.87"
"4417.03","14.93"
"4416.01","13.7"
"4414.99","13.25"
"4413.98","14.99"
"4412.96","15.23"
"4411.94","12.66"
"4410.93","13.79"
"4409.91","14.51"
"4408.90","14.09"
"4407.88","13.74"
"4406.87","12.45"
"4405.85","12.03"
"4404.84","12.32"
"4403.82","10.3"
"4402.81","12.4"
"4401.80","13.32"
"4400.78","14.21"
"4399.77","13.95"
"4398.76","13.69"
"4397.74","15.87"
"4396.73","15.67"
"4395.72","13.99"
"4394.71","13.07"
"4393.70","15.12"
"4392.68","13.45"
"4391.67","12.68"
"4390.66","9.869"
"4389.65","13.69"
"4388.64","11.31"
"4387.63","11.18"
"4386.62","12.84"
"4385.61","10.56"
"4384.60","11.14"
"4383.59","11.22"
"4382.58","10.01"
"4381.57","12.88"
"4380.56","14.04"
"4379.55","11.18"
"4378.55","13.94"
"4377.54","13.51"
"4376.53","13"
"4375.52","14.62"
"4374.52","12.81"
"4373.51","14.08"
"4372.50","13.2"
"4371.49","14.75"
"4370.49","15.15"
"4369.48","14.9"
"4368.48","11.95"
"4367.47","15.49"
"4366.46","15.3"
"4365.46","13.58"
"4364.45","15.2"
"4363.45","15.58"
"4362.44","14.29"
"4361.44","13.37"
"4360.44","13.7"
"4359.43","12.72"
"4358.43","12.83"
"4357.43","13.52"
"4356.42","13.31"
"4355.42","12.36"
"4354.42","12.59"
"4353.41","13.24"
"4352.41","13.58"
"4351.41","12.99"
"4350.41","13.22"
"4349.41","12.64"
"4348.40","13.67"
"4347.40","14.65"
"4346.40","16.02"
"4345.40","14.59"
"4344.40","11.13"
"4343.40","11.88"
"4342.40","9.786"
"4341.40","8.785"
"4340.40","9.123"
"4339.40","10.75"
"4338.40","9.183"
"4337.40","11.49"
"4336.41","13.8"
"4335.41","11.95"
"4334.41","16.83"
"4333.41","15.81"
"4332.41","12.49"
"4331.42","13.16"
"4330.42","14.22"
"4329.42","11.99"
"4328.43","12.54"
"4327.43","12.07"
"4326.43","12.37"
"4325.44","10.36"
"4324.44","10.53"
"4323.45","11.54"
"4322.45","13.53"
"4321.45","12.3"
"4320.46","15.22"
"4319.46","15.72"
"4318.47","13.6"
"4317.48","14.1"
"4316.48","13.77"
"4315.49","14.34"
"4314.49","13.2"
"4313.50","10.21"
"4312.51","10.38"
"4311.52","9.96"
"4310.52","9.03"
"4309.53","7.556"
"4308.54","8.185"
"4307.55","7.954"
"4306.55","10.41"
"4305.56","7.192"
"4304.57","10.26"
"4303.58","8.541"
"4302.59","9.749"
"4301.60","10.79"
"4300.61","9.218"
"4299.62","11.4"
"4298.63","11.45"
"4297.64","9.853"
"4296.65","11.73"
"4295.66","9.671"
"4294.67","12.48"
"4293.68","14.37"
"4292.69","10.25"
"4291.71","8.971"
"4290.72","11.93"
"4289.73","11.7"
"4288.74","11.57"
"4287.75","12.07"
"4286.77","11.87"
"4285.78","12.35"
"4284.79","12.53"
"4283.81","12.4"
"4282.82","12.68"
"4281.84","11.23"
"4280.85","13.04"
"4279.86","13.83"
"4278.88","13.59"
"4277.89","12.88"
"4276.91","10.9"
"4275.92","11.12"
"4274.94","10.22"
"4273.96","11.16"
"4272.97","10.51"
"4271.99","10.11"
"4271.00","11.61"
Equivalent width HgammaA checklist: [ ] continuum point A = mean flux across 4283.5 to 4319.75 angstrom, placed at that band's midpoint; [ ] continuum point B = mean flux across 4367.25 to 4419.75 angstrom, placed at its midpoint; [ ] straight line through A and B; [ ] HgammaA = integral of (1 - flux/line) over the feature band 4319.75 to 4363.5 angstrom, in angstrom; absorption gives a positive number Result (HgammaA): -2.5 angstrom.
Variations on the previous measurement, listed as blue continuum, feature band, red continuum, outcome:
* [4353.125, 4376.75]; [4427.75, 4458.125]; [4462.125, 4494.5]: 0.8 angstrom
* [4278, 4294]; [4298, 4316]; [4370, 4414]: 3.4 angstrom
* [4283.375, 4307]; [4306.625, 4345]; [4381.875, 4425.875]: -0.8 angstrom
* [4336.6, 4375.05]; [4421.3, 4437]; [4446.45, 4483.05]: 0.5 angstrom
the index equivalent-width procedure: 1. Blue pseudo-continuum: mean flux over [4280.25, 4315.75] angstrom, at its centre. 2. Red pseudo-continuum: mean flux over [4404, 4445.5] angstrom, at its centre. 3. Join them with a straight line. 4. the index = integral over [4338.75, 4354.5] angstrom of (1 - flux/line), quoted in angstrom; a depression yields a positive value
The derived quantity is -0.4 angstrom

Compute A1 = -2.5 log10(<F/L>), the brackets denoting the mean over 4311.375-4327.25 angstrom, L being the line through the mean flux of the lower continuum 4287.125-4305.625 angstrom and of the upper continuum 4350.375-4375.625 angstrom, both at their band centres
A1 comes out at -0.07 mag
